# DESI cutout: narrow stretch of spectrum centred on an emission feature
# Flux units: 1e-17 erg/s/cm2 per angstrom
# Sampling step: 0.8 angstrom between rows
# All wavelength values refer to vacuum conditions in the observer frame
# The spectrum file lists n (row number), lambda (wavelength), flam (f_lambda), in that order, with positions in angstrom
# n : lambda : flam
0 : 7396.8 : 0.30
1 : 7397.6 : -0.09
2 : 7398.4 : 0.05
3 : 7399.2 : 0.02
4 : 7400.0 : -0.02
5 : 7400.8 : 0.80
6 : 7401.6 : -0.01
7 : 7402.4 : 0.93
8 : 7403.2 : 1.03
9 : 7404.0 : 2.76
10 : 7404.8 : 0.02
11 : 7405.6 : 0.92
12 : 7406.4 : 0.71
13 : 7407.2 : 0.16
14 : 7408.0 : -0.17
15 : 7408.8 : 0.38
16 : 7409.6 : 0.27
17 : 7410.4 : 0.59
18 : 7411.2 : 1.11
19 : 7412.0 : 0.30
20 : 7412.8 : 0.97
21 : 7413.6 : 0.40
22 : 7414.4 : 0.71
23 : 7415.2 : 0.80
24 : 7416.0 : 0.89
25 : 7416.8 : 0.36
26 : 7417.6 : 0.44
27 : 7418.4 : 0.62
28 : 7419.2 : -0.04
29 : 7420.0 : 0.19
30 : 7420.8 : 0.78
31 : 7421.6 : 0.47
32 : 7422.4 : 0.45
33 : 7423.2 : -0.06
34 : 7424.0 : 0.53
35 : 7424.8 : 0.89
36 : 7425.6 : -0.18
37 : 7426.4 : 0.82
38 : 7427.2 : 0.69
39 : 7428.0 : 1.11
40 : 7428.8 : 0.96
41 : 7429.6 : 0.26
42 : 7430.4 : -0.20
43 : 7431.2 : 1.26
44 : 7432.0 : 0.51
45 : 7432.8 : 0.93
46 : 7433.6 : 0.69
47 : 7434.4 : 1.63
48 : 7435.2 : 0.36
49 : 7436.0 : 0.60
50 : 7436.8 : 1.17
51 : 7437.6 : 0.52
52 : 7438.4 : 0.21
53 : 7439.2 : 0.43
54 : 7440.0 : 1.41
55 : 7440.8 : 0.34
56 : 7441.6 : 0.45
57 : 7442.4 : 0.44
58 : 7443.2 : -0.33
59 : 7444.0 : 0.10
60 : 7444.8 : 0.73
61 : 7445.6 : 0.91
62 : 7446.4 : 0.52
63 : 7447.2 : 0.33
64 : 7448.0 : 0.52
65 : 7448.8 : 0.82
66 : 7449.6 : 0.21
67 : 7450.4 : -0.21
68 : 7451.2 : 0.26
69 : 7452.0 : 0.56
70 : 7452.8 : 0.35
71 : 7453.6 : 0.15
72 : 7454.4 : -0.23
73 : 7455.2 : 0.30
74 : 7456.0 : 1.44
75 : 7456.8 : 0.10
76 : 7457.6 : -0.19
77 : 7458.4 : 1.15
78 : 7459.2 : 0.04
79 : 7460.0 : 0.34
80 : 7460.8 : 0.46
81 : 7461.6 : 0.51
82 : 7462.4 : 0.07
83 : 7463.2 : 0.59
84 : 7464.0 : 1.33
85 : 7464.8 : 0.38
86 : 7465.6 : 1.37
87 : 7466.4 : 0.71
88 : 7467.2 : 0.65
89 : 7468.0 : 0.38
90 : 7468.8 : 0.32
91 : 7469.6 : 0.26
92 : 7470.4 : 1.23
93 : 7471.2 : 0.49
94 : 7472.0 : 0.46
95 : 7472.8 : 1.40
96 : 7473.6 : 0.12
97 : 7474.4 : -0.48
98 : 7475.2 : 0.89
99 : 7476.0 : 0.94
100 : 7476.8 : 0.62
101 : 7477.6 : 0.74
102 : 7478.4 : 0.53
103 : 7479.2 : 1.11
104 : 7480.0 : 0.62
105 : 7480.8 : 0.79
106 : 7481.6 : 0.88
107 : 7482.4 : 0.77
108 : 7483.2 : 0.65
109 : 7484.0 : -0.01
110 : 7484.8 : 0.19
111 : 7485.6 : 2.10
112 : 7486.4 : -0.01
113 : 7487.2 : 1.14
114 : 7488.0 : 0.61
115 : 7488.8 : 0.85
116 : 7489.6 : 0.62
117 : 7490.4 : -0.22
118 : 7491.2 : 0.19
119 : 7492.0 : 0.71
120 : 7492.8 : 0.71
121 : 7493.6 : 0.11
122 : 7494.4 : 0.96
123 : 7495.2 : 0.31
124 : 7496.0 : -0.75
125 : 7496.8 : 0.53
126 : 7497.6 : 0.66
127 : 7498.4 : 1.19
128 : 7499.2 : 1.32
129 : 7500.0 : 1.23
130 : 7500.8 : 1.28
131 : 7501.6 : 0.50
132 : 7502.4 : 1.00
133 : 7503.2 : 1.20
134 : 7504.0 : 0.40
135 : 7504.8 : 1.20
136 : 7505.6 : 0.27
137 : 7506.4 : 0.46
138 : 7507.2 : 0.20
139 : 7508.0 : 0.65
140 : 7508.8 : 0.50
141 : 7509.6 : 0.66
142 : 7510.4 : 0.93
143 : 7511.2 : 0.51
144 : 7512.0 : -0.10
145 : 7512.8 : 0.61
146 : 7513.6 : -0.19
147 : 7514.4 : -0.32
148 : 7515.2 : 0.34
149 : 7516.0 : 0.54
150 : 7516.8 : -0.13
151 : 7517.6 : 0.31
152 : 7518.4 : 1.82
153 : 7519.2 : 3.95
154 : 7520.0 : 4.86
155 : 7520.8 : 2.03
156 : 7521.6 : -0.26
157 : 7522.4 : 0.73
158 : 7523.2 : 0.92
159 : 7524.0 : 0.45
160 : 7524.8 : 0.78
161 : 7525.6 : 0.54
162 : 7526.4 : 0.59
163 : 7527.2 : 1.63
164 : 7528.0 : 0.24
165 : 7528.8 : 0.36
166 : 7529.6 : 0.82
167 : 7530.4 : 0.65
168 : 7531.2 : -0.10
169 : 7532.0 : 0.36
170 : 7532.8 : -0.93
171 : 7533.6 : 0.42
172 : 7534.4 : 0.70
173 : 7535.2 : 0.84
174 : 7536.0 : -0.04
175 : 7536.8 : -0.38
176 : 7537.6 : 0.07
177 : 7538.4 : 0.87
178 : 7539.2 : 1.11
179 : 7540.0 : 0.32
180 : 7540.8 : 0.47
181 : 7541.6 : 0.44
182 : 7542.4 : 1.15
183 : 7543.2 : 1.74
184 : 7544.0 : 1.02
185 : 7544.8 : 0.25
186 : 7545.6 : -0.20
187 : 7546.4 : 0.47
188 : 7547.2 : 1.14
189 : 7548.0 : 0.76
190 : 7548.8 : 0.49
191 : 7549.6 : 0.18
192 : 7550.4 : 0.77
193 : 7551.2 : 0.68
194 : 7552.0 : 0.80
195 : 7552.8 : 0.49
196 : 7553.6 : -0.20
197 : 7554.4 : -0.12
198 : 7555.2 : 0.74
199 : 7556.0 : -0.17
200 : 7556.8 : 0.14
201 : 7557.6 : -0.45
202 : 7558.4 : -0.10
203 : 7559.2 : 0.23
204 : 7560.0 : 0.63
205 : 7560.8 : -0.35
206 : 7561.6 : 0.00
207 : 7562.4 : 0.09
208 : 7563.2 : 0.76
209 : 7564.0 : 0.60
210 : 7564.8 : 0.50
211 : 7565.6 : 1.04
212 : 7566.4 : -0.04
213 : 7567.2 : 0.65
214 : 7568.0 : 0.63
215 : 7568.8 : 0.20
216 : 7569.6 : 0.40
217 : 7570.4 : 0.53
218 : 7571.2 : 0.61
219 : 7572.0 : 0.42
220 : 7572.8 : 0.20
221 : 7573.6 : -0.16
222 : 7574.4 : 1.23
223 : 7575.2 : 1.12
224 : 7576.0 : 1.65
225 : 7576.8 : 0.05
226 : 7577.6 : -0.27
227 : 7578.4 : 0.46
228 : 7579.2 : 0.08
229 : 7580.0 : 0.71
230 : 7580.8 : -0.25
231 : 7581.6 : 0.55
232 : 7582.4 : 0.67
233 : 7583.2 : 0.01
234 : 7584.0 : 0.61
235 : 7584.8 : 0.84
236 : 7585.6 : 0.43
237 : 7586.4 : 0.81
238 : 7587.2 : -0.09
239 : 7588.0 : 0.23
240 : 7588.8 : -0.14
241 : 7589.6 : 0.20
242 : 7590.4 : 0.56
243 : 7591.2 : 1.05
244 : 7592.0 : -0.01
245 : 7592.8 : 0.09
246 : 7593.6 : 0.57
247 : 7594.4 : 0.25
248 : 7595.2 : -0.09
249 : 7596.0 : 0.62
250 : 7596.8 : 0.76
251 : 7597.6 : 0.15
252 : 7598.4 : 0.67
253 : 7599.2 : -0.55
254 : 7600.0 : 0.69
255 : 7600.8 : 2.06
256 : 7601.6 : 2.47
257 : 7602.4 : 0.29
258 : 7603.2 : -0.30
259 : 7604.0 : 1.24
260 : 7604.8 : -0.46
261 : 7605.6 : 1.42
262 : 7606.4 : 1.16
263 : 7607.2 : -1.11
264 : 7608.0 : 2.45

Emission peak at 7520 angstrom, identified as H-alpha 6563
